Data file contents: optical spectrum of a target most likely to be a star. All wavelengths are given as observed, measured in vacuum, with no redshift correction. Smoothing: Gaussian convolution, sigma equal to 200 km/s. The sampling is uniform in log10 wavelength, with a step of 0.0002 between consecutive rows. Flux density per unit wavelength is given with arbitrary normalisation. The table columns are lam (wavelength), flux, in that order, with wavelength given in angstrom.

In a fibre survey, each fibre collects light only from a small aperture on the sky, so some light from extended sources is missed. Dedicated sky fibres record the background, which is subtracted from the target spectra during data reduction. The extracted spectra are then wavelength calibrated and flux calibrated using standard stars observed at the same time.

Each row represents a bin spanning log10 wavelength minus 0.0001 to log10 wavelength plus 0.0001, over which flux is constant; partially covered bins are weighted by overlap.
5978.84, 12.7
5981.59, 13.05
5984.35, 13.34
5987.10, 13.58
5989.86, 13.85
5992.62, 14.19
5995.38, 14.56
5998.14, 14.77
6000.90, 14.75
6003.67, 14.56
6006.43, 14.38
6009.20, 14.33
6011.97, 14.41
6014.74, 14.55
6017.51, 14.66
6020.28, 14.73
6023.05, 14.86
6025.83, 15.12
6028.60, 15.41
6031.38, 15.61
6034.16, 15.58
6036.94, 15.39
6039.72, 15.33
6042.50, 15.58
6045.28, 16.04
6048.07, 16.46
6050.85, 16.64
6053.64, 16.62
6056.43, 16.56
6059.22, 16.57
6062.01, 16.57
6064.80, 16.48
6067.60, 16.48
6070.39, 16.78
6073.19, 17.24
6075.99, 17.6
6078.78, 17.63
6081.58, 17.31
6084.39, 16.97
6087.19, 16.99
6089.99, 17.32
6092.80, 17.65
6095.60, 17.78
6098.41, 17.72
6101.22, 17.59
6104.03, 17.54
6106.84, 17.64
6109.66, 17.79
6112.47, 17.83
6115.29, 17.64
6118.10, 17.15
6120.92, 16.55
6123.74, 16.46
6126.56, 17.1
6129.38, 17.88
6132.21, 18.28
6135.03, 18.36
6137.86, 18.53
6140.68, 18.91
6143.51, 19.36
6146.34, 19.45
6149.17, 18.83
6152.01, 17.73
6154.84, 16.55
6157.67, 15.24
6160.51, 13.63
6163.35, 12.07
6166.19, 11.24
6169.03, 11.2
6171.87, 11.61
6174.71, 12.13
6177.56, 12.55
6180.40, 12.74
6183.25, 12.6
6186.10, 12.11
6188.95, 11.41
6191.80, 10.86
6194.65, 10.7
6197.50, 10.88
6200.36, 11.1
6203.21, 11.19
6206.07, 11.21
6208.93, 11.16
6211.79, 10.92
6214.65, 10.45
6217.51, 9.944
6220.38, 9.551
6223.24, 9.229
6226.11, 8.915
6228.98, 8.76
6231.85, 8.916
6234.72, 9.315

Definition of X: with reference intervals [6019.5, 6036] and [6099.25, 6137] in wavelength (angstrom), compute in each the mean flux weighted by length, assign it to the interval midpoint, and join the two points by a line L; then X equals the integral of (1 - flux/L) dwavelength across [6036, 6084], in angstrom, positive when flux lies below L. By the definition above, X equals -1.5 angstrom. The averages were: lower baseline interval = 15.2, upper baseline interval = 17.5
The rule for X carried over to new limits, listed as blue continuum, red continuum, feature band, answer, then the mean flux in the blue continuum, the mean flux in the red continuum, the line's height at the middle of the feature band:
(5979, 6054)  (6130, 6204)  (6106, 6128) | -4.3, 14.8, 14.3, 14.5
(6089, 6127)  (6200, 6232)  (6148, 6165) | -1.7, 17.4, 10.1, 14.1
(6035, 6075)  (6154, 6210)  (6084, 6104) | -3.2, 16.3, 12.1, 15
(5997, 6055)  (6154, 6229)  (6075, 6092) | -4.1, 15.2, 11.5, 13.9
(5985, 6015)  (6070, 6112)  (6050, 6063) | -0.3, 14.3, 17.5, 16.3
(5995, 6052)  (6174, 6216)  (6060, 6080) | -4.0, 15.1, 11.5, 14.1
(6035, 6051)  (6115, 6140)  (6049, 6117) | -2.2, 15.8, 17.6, 16.7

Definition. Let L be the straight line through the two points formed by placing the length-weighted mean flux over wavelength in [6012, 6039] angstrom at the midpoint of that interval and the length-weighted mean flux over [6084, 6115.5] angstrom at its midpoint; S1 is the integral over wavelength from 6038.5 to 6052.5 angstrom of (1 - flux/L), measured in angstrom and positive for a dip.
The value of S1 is -0.3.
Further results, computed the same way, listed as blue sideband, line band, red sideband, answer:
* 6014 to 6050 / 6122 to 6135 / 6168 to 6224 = -4.6 angstrom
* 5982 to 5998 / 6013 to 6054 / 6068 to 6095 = 0.1 angstrom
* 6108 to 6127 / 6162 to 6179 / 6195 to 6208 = 1.9 angstrom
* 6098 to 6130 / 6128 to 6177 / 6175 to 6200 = -4.5 angstrom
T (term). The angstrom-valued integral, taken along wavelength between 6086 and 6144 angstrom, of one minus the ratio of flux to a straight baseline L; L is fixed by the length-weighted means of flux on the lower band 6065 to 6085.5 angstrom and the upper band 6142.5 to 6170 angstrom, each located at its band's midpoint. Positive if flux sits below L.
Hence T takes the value -4.9 angstrom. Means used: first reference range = 17.1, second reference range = 15.5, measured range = 17.7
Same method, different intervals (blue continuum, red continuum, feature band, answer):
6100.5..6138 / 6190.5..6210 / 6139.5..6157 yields -3.6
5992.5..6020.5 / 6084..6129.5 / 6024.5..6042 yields -0.1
